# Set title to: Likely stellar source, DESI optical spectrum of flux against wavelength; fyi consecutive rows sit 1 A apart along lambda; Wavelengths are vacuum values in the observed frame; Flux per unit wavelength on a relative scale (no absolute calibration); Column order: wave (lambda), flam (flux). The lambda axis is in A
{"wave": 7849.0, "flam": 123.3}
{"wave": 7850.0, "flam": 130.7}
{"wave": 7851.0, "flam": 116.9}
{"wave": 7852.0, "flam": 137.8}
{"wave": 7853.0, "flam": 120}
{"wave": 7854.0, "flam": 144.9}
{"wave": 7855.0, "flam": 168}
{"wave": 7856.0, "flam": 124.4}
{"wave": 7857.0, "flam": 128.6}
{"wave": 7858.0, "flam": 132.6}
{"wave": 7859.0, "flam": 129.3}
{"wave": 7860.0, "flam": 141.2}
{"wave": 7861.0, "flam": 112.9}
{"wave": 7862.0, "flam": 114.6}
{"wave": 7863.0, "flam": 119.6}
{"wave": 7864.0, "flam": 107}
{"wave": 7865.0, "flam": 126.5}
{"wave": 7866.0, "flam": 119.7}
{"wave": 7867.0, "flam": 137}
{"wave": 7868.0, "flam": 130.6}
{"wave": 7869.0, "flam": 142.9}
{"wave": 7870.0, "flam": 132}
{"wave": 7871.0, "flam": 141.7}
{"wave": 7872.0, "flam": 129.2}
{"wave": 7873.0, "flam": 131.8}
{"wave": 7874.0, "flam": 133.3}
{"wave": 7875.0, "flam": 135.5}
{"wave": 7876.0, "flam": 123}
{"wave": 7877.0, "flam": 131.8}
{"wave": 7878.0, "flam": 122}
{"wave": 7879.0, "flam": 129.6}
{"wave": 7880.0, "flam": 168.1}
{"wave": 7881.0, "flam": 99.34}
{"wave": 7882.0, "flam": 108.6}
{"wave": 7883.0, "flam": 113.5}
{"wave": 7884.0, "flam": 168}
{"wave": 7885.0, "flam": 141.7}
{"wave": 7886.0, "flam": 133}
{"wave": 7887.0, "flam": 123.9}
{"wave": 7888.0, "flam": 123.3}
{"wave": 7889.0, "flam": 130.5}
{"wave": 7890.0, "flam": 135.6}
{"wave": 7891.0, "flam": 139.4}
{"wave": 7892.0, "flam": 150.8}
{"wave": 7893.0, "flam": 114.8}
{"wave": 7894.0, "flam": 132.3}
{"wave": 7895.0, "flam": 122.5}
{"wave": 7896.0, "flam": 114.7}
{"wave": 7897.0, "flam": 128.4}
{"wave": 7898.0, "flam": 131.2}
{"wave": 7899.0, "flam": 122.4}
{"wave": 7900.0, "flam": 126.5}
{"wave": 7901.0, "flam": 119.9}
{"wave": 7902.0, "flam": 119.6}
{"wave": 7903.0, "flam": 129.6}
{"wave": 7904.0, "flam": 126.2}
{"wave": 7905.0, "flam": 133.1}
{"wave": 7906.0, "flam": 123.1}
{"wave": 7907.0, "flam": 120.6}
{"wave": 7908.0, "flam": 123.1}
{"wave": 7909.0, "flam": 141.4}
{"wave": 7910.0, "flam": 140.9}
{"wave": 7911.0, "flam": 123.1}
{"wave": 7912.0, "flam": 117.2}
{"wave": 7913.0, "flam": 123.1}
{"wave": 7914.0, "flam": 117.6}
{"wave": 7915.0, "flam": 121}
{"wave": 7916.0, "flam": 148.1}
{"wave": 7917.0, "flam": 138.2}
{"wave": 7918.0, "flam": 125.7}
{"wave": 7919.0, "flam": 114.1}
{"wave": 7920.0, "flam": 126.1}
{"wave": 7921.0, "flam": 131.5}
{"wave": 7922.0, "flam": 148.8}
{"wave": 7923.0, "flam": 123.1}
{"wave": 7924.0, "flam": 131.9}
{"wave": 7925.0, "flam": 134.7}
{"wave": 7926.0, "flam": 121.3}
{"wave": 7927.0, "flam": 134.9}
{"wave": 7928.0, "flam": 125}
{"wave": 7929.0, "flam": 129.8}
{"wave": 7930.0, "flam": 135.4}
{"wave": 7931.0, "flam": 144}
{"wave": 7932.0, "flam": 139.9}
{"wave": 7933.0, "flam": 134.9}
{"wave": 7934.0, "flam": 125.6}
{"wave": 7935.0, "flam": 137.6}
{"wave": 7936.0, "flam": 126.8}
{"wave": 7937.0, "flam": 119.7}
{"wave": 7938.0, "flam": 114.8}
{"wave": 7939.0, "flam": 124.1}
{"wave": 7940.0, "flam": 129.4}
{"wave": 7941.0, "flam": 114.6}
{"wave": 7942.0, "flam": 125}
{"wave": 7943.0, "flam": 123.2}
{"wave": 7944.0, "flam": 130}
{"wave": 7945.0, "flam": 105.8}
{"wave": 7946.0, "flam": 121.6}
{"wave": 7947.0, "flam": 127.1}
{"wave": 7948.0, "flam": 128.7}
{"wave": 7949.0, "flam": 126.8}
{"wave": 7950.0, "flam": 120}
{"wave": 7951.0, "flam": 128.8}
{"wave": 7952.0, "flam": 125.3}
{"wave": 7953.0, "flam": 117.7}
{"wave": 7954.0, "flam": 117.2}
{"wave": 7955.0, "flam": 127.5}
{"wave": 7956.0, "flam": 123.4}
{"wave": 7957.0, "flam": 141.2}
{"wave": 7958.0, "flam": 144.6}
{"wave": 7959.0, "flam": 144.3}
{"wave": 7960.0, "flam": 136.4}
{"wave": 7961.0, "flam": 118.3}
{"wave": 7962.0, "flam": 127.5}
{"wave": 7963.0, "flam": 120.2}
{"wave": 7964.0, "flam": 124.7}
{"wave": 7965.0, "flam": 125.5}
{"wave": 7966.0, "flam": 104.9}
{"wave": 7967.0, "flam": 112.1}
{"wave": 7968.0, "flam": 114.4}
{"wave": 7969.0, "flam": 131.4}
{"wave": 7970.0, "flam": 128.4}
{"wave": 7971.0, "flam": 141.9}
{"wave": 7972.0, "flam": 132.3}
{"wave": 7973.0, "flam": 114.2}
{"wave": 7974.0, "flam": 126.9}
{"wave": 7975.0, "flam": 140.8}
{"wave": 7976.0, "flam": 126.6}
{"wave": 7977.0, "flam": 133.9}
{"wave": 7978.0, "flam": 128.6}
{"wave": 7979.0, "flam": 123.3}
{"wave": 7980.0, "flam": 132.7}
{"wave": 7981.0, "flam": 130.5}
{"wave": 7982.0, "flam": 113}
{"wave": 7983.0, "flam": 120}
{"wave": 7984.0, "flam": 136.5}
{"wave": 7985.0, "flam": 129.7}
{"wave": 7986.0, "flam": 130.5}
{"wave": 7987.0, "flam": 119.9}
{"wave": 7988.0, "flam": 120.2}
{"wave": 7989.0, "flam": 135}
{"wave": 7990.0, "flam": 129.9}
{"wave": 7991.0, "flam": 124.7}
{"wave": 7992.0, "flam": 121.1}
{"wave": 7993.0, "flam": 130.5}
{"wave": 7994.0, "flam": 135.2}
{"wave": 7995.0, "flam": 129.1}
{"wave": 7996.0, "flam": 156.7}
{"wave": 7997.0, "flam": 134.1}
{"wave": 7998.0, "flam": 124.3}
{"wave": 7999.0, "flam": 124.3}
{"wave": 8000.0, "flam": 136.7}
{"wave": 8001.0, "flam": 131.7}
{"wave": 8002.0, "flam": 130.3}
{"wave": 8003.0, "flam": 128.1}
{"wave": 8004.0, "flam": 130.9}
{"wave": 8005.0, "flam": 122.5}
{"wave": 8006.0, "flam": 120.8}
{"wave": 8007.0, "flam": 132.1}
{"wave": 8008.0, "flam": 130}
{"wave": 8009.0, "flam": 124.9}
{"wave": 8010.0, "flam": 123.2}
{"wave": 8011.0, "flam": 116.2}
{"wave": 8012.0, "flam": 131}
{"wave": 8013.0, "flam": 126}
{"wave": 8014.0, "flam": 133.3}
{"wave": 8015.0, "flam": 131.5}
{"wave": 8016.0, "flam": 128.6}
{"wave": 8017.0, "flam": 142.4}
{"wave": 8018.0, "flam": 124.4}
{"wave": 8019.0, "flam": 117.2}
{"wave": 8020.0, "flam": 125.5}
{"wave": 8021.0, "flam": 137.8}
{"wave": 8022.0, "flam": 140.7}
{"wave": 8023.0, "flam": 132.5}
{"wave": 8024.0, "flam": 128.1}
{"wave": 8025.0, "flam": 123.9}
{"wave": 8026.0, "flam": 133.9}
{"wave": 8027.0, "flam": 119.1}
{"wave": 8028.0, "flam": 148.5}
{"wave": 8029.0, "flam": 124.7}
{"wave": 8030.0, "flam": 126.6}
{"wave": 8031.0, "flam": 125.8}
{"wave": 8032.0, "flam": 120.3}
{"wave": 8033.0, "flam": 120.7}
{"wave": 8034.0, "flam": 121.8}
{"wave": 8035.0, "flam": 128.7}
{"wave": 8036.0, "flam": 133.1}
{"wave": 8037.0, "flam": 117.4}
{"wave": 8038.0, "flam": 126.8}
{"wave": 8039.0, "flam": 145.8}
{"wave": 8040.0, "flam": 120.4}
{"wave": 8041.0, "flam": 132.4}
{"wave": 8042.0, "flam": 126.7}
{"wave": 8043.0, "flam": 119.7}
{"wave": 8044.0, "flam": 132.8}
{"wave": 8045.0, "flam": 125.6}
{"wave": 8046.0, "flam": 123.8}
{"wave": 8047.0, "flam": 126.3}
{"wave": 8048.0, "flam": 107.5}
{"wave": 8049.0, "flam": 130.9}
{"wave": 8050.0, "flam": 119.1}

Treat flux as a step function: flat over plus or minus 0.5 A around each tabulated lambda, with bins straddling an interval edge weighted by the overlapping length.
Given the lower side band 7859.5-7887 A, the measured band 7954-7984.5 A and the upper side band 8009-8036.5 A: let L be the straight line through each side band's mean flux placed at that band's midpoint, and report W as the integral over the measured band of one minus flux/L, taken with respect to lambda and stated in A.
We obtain 0.31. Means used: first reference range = 129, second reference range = 128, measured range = 127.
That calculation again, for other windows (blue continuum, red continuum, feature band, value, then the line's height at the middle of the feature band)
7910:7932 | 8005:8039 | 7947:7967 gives 0.47 A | 129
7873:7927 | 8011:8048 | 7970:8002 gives -0.30 A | 128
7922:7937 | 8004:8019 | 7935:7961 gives 1.00 A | 131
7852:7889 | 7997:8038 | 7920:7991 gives 0.92 A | 129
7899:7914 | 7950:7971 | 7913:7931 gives -0.60 A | 126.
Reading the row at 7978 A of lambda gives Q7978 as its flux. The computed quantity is 128.6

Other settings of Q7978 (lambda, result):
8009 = 124.9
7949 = 126.8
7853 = 120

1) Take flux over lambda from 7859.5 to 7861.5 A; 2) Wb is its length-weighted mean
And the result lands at 127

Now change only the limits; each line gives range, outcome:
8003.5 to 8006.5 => 125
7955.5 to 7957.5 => 132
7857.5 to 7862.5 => 126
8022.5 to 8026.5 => 130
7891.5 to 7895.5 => 130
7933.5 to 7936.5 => 130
